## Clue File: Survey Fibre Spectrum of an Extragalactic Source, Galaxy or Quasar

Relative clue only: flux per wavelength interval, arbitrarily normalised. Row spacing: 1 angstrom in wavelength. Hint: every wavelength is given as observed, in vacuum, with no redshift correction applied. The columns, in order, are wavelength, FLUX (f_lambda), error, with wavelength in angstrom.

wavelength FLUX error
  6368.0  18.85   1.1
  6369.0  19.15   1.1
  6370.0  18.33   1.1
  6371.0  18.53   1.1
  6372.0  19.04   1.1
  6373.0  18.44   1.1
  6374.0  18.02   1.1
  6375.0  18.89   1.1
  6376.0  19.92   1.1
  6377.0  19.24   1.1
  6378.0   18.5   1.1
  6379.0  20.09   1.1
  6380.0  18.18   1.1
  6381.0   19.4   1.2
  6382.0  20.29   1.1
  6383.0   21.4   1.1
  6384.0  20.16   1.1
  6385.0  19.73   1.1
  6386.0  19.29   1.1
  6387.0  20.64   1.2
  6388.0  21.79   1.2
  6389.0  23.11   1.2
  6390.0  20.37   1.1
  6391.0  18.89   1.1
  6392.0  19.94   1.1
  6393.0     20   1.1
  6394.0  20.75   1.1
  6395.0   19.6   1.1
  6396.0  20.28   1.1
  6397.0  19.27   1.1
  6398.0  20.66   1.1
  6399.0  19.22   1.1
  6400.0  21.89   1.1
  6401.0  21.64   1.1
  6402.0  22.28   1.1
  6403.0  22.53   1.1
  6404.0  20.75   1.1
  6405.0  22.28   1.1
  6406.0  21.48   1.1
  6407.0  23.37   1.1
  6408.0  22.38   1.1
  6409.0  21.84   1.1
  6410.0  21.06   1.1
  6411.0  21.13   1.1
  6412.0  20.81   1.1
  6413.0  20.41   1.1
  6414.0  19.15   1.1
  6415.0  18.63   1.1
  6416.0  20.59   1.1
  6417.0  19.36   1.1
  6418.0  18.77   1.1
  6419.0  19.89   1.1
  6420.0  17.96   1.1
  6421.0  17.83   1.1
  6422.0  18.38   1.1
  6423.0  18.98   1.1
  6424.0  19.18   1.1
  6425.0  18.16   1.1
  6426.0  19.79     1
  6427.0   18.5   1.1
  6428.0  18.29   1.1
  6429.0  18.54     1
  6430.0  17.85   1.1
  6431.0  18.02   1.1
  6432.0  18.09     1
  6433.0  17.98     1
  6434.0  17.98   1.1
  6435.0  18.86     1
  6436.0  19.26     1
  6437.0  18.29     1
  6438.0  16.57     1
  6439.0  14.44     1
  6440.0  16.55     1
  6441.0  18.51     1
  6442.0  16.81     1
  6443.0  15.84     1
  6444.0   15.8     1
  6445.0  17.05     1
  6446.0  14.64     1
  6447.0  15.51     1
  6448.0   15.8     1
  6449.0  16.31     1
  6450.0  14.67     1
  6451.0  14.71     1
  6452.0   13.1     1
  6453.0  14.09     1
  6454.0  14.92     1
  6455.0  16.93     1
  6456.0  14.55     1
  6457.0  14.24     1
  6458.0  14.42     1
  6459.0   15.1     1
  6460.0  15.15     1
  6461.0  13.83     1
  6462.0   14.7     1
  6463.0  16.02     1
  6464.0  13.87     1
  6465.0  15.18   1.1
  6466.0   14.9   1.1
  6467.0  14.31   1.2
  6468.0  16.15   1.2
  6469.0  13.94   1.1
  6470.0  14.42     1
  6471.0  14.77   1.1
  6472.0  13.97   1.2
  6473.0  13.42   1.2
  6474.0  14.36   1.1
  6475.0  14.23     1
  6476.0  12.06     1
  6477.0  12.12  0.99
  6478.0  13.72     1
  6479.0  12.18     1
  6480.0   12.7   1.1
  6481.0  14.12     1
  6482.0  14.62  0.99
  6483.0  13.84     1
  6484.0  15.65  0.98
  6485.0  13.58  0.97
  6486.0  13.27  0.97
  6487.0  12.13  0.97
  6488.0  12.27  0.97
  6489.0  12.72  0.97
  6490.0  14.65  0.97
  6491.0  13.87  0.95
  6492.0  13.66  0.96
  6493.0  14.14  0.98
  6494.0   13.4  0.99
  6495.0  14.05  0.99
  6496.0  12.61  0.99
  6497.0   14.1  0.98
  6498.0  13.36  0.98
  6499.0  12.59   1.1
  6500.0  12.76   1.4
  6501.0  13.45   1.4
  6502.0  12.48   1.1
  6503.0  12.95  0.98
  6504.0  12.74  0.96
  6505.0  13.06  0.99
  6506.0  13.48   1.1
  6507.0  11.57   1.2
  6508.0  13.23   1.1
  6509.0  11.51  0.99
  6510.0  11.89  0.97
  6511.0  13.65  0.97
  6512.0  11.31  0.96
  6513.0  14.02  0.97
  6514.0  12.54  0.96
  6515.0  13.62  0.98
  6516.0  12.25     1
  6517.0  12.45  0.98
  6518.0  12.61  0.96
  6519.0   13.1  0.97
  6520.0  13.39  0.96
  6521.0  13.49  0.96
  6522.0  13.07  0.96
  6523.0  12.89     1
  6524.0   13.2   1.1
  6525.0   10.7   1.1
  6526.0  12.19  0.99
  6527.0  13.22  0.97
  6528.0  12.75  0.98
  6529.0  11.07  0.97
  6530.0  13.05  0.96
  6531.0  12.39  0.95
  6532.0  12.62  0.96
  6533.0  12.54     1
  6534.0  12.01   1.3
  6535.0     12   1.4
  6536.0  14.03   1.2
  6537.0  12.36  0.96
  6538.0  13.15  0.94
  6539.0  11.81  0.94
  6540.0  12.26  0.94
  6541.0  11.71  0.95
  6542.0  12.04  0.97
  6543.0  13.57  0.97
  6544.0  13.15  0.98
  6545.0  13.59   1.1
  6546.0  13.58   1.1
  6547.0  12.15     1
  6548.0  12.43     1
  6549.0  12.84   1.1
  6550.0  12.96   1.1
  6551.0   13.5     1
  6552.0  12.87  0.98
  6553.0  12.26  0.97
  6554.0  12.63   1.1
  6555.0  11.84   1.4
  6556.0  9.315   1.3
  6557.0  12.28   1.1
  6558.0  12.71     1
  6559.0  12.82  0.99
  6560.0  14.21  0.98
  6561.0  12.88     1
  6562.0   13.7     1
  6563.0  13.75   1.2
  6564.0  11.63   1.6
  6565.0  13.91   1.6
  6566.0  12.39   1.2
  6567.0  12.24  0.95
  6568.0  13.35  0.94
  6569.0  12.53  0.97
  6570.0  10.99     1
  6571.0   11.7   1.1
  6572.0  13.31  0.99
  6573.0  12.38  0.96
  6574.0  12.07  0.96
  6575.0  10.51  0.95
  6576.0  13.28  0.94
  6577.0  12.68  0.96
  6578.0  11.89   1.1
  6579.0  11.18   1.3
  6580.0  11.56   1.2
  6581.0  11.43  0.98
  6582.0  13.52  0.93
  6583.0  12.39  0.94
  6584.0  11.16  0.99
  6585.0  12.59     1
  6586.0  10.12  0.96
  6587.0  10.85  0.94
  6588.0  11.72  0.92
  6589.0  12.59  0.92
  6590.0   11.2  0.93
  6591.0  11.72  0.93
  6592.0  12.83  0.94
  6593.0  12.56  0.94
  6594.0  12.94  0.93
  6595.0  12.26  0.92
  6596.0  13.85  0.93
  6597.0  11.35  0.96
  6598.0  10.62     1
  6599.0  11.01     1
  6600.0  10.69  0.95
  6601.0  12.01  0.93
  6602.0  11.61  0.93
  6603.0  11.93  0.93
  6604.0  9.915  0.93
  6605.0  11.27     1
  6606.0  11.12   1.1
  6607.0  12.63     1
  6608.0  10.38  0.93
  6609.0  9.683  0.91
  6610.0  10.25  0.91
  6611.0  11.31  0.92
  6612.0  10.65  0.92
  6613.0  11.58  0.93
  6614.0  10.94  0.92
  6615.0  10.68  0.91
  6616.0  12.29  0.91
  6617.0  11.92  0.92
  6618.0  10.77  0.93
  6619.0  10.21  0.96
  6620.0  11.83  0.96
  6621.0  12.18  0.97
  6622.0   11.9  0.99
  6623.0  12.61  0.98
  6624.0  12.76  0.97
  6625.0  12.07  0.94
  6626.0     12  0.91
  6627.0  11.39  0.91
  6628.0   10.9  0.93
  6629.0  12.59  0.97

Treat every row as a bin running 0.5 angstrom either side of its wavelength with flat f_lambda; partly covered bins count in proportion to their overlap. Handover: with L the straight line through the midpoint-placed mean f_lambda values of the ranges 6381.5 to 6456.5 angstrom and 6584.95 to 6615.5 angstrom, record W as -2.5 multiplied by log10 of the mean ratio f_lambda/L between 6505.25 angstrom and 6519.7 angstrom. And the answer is 0.184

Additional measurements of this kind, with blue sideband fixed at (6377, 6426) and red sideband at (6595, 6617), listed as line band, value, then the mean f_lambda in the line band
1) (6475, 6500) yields 0.224 mag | 13.4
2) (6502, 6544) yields 0.179 mag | 12.6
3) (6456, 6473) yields 0.192 mag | 14.6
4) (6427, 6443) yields 0.064 mag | 17.7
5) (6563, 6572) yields 0.041 mag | 12.5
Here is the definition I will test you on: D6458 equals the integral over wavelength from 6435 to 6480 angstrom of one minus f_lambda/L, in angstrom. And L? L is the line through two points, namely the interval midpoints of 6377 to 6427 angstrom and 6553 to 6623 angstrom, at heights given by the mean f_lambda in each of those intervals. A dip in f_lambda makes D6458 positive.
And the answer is 6.86 angstrom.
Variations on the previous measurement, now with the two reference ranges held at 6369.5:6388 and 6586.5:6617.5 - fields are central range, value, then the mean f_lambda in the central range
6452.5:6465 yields 1.3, 14.8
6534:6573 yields 1.7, 12.6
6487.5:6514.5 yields 3.6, 13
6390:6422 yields -3.5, 20.4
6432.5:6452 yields 0.7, 16.5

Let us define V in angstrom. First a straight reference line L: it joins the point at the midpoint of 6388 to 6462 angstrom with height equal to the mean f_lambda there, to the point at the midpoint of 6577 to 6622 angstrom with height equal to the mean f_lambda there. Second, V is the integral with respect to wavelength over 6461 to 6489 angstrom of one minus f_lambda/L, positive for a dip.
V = 4.3 angstrom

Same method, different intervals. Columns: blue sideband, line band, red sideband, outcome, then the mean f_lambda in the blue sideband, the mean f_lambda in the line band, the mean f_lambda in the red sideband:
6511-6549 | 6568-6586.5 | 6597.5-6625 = -0.19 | 12.7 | 12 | 11.3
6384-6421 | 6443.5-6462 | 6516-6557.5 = 2.67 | 20.6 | 15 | 12.6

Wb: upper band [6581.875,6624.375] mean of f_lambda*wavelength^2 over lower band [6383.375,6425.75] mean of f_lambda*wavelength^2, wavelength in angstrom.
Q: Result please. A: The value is 0.6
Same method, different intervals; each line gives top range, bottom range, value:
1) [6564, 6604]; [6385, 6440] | 0.64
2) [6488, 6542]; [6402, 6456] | 0.72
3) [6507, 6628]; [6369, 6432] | 0.64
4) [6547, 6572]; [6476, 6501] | 0.96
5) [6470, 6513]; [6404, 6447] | 0.72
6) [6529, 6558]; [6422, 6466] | 0.78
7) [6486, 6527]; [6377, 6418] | 0.65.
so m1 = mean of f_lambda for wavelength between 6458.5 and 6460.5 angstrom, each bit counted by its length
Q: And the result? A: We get 15.1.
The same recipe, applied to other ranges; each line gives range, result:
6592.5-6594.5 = 12.8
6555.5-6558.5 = 11.4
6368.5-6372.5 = 18.8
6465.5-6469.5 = 14.8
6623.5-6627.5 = 12.1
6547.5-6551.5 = 12.9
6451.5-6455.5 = 14.8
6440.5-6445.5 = 16.8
